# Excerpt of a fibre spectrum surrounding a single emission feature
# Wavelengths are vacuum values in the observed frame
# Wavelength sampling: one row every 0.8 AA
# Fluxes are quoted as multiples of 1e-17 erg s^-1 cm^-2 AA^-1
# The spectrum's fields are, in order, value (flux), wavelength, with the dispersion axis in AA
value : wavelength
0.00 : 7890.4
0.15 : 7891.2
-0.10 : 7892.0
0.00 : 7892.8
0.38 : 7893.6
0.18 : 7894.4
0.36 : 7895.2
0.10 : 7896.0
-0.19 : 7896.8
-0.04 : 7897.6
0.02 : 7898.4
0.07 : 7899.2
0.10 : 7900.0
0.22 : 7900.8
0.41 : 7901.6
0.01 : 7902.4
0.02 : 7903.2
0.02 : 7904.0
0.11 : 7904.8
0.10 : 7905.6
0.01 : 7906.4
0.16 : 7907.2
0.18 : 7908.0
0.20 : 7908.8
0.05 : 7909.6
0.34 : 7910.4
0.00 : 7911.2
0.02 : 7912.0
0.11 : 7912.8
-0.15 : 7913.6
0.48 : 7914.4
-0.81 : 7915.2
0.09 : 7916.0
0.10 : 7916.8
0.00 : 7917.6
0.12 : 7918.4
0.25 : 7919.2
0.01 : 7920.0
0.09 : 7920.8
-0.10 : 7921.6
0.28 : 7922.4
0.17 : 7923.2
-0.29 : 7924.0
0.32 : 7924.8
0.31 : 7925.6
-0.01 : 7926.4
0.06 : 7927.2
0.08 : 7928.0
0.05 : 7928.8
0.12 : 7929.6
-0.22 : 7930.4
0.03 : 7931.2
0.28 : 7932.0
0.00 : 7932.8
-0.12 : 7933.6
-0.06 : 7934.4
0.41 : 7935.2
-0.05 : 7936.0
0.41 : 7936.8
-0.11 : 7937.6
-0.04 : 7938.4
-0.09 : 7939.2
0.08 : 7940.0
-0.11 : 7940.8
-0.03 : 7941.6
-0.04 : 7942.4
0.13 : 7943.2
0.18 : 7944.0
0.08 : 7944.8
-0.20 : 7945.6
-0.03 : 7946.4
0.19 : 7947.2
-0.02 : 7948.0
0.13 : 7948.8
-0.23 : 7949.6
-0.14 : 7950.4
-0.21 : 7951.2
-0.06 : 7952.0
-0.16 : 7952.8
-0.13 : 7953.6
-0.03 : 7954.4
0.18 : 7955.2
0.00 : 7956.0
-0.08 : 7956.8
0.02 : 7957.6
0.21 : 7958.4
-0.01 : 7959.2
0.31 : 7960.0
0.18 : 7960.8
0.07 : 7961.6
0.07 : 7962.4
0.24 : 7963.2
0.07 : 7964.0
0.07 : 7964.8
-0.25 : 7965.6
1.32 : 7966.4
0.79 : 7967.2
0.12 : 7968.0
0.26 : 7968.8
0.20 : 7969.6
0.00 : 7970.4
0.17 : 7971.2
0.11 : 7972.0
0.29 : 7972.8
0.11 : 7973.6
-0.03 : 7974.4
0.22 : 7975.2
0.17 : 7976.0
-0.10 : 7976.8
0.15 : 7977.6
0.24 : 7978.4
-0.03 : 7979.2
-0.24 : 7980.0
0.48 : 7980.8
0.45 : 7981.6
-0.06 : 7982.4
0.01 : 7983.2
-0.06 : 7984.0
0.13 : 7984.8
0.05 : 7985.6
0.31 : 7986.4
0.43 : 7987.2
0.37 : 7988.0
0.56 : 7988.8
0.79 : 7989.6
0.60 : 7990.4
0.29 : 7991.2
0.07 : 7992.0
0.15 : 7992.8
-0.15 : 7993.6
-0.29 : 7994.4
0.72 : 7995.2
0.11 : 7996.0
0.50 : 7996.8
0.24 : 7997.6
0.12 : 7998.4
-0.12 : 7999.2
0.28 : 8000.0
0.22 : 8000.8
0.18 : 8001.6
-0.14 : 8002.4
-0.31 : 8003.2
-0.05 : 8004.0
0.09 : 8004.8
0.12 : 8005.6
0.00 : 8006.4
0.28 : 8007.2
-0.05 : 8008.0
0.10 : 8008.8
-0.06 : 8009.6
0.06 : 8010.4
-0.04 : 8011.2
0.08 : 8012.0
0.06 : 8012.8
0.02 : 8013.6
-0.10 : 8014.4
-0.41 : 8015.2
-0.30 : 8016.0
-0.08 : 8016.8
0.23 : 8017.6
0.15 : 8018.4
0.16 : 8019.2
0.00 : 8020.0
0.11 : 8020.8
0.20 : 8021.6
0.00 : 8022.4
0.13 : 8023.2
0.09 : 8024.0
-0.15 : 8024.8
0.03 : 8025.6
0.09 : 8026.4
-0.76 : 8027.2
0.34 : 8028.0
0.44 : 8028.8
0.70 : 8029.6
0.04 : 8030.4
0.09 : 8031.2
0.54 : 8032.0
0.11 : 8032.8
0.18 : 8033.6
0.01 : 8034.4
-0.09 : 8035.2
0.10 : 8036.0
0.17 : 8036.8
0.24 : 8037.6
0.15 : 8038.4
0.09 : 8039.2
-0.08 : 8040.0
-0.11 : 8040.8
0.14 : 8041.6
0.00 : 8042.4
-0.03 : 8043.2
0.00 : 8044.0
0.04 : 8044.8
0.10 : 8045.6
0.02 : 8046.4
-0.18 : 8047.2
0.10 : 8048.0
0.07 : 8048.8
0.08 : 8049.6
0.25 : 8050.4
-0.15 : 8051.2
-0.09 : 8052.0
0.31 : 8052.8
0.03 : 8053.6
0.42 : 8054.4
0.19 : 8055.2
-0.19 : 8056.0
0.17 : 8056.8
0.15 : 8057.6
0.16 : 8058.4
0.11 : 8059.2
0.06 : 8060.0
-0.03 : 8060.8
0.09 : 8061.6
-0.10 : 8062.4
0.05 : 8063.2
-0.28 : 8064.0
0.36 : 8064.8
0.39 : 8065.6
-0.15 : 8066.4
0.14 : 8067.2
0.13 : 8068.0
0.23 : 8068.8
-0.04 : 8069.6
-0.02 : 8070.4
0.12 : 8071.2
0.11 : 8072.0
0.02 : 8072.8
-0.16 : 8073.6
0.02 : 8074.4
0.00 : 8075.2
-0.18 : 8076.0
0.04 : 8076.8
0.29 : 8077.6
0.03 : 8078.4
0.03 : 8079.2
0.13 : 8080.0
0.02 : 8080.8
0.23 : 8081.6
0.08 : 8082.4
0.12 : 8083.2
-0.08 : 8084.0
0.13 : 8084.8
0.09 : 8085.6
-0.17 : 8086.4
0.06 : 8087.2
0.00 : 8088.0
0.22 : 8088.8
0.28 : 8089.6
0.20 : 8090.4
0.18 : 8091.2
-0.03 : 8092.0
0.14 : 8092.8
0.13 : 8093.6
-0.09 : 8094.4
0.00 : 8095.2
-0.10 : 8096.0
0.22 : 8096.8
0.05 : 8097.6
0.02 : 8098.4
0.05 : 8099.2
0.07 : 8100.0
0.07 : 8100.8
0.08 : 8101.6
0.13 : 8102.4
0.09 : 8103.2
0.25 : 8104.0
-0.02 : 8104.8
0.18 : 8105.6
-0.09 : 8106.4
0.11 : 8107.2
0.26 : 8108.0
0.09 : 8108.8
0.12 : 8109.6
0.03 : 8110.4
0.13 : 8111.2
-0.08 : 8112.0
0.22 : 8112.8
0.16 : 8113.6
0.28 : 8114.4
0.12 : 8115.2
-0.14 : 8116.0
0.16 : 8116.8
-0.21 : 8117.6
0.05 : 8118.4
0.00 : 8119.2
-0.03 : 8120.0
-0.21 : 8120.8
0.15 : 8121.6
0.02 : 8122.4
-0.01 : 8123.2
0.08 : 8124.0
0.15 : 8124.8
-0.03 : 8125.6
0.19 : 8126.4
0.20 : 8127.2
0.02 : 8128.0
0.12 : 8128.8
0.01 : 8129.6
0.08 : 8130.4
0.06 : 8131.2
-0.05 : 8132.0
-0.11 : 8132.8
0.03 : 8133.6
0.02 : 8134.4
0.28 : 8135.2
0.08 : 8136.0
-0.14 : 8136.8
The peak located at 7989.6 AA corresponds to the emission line H-gamma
